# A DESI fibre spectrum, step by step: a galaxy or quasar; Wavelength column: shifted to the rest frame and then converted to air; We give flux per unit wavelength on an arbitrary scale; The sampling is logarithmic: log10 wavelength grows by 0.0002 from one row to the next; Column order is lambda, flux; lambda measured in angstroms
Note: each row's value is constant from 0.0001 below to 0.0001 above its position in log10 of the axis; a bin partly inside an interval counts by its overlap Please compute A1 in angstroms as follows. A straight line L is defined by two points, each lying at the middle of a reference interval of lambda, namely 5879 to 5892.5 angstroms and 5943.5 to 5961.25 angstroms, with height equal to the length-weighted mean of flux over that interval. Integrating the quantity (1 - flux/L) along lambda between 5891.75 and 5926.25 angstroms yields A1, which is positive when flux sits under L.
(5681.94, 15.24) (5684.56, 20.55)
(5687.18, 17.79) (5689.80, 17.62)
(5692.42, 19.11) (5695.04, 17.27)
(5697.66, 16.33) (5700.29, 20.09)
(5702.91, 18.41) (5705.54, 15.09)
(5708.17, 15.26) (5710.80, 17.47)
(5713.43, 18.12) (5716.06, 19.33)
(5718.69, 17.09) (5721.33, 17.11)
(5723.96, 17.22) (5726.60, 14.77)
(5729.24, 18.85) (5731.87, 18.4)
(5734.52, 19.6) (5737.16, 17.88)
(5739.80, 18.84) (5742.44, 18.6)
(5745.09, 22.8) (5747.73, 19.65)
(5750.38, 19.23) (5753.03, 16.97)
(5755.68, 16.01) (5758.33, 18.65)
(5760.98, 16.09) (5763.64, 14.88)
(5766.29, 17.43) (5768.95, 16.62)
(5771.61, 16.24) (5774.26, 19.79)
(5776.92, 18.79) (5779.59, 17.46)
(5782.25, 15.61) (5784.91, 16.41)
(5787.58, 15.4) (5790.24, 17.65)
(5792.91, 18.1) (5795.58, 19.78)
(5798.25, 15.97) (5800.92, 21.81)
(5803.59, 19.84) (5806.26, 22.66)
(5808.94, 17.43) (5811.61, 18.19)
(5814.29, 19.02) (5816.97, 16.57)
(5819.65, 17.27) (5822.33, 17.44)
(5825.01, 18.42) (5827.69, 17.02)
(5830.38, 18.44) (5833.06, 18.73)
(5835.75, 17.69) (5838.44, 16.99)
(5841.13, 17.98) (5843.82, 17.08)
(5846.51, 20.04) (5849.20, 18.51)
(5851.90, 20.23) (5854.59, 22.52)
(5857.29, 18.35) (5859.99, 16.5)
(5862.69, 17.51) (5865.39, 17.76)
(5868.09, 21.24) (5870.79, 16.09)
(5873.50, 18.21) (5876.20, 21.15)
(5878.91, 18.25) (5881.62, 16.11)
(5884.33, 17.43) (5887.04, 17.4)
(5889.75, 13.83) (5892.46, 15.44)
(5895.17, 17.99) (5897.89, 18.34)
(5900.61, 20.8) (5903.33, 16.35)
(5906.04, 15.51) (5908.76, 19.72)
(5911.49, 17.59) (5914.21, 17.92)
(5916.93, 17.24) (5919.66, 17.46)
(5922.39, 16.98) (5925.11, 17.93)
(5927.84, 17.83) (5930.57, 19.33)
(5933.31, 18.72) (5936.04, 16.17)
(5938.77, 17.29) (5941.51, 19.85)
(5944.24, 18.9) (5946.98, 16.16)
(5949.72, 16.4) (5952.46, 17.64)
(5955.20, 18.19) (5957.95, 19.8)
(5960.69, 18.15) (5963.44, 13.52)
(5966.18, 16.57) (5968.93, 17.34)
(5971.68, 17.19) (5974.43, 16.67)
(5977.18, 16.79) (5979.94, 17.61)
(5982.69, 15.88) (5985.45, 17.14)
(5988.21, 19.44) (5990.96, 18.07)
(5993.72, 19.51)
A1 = -1.7 angstroms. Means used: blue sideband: 16.3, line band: 17.7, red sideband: 17.8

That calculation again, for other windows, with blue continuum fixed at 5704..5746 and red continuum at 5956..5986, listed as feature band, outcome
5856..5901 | -1.1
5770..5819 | -1.5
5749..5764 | 0.5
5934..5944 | -0.5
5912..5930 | -0.5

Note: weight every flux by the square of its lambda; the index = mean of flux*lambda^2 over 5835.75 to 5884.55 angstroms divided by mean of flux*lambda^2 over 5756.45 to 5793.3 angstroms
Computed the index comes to 1.11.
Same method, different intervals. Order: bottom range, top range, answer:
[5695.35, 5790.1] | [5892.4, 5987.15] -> 1.06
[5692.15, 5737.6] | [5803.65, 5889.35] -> 1.09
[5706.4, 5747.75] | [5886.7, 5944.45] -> 1.04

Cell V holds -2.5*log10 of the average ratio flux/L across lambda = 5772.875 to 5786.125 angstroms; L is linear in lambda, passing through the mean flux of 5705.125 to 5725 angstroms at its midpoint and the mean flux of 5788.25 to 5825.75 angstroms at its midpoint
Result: 0.030 mag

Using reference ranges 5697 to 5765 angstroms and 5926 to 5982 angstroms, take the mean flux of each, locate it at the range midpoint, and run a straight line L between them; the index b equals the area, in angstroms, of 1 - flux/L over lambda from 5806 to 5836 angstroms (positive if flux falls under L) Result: -0.71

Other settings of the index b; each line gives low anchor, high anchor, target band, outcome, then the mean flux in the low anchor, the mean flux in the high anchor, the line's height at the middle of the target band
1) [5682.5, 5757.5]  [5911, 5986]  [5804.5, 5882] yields -3.1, 18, 17.4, 17.7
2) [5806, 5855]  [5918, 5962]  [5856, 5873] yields 0.3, 18.4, 17.9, 18.2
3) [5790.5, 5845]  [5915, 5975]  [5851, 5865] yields -0.6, 18.3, 17.5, 18.1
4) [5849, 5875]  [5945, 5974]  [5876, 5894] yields 1.5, 18.7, 17.1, 18.3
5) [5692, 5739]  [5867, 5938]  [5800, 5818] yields -1.7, 17.6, 17.7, 17.7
